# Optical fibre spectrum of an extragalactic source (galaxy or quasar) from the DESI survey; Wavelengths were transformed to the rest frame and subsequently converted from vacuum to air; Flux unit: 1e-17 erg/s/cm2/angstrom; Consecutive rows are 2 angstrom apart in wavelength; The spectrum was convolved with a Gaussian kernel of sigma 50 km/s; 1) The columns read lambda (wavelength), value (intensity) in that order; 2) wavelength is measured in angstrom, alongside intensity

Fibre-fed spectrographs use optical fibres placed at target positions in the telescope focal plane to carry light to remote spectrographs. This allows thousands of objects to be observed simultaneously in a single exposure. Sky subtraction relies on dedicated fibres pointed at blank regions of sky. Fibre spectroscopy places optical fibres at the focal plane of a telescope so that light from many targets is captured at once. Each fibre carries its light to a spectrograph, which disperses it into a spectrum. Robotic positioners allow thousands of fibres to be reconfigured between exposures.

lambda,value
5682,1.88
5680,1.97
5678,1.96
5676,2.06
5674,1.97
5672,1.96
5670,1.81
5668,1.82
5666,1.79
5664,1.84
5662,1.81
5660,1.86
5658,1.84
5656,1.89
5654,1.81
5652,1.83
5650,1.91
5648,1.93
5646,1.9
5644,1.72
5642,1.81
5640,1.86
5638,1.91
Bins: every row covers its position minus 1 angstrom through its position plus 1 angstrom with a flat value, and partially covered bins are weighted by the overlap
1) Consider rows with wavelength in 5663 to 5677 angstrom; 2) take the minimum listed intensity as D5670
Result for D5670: 1.79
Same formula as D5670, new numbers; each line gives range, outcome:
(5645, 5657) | 1.81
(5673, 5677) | 1.97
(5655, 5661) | 1.84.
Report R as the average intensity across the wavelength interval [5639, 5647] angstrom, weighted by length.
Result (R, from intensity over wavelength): 1.82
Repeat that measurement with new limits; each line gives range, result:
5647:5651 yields 1.92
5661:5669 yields 1.82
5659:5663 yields 1.83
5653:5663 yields 1.84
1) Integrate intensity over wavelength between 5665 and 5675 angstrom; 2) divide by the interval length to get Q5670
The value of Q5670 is 1.87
